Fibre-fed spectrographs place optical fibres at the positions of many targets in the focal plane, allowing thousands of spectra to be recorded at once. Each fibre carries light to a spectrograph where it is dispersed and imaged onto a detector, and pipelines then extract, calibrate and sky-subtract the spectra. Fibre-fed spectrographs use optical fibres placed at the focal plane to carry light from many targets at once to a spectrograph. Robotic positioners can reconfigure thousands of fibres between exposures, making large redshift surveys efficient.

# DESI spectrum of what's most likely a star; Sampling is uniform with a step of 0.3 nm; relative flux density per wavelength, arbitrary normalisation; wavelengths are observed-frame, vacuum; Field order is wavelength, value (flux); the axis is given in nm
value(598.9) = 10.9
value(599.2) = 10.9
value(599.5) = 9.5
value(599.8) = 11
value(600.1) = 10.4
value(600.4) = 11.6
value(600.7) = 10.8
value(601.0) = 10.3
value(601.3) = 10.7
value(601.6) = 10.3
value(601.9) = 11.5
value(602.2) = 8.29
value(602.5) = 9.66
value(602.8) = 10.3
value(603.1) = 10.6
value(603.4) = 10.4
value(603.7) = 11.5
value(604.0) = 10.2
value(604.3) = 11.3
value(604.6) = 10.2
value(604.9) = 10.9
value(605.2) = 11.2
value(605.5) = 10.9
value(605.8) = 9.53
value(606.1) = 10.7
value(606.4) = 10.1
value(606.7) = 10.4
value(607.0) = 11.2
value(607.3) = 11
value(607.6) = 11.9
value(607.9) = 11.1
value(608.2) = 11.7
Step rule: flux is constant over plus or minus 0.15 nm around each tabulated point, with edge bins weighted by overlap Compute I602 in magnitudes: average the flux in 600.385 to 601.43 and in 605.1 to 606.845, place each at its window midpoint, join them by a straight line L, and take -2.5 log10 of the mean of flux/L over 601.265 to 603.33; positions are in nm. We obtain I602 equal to 0.052 mag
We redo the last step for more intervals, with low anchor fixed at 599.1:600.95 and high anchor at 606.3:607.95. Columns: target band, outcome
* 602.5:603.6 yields 0.043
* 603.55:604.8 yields 0.004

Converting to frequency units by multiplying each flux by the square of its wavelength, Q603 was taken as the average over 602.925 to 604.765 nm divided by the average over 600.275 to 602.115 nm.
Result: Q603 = 1.00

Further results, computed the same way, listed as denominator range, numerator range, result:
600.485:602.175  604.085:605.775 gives 1.03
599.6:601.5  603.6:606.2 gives 1.01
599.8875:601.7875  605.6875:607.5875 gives 1.01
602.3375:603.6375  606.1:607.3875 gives 1.05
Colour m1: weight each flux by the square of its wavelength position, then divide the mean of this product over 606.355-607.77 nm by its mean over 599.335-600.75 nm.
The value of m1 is 1.06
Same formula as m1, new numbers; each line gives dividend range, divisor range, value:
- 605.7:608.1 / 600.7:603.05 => 1.07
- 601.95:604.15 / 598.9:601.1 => 0.97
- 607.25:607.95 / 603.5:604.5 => 1.06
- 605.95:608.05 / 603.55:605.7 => 1.01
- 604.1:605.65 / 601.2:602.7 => 1.09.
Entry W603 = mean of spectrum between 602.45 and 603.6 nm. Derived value 10.3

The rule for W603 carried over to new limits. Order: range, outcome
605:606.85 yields 10.5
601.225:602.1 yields 10.7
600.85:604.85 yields 10.4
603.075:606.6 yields 10.6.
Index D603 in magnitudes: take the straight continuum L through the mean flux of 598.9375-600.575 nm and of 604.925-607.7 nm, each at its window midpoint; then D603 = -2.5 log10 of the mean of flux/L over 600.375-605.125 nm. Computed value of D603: 0.02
